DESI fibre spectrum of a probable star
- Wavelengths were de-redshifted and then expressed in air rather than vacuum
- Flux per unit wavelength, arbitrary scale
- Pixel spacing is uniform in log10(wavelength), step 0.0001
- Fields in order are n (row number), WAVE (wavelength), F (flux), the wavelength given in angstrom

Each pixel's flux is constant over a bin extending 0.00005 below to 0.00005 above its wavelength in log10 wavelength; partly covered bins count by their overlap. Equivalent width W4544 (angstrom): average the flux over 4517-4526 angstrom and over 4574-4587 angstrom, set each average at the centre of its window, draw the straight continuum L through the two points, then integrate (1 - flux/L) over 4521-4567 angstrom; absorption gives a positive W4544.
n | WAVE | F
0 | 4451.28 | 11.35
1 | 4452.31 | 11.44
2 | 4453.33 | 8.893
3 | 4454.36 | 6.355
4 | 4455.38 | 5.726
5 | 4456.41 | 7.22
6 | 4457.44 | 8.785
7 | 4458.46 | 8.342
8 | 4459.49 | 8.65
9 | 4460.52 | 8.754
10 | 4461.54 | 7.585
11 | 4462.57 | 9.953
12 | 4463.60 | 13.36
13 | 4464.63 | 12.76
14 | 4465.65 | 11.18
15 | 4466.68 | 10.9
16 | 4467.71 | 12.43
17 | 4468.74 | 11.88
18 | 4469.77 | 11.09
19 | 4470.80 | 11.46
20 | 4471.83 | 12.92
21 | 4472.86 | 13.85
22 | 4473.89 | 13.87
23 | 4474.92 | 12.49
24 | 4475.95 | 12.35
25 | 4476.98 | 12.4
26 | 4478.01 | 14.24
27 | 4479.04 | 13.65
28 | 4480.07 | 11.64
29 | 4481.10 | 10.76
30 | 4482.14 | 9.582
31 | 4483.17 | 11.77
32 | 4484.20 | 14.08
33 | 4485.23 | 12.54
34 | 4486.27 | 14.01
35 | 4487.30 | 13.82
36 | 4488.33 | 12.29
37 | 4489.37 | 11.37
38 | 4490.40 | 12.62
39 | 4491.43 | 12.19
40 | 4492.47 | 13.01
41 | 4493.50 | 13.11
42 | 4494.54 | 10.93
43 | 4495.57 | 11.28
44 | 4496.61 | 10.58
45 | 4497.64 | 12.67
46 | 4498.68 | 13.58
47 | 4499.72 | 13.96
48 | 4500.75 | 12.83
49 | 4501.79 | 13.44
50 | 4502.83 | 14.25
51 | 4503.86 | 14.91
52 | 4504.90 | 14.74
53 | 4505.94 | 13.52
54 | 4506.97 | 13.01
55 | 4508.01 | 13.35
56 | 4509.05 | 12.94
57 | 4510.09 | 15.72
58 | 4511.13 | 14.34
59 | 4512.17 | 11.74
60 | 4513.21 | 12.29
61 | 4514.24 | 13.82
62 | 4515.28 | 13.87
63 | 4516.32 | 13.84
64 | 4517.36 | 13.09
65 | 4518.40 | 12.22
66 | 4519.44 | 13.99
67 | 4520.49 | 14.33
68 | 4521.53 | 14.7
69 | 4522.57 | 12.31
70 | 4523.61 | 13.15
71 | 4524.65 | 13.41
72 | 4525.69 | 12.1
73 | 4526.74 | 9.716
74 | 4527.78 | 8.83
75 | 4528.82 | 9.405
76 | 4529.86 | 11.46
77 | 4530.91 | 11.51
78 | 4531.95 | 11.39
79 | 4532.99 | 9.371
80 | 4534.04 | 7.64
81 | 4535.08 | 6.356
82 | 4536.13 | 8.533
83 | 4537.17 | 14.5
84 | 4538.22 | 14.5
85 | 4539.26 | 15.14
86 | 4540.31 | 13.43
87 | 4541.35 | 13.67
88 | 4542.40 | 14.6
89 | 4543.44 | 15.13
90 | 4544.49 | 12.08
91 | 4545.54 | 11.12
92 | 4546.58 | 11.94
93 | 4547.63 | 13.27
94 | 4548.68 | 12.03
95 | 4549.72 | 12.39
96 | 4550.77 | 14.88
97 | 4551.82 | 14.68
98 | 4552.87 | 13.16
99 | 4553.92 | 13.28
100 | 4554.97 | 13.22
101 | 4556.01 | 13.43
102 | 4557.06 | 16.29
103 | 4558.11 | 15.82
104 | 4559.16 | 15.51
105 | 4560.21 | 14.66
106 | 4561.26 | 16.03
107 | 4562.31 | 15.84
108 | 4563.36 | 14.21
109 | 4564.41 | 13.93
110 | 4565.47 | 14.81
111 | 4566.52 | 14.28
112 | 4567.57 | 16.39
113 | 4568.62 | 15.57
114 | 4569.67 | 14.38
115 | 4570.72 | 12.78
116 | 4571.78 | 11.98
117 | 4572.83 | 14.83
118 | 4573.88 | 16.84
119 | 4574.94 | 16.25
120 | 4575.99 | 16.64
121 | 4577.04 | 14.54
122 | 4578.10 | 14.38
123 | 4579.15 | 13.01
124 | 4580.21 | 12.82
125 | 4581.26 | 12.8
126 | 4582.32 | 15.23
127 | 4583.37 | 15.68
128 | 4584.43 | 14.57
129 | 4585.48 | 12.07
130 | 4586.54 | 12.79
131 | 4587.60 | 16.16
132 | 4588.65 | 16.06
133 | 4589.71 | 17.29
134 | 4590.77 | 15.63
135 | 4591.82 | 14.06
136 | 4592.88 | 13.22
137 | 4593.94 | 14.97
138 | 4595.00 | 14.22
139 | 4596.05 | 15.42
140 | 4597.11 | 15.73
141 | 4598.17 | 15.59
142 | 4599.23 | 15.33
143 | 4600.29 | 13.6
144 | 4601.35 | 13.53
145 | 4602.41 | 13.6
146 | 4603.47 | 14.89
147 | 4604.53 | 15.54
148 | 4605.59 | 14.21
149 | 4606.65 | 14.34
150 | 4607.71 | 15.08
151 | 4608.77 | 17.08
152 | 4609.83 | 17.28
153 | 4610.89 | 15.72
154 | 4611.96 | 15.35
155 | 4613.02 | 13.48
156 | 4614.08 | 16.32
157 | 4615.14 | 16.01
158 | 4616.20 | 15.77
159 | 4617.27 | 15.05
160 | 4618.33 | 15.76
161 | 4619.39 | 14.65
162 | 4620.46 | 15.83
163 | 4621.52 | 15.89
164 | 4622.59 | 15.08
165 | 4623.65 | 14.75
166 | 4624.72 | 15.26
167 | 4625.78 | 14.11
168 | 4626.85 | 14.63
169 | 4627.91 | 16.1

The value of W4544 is 2.7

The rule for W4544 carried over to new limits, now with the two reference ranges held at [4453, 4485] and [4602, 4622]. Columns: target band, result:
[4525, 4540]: 2.5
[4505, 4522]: -1.7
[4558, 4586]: -1.0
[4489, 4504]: -1.1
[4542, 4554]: 0.2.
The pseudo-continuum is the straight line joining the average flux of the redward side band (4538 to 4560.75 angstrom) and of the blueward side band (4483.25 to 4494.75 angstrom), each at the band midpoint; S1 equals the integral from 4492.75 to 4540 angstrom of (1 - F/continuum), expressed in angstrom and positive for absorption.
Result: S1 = 2.5 angstrom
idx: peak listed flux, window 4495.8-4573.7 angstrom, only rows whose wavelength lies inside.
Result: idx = 16.39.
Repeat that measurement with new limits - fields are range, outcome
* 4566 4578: 16.84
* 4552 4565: 16.29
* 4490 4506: 14.91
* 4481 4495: 14.08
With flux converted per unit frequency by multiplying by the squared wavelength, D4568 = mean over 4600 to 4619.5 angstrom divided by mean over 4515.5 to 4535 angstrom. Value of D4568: 1.34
